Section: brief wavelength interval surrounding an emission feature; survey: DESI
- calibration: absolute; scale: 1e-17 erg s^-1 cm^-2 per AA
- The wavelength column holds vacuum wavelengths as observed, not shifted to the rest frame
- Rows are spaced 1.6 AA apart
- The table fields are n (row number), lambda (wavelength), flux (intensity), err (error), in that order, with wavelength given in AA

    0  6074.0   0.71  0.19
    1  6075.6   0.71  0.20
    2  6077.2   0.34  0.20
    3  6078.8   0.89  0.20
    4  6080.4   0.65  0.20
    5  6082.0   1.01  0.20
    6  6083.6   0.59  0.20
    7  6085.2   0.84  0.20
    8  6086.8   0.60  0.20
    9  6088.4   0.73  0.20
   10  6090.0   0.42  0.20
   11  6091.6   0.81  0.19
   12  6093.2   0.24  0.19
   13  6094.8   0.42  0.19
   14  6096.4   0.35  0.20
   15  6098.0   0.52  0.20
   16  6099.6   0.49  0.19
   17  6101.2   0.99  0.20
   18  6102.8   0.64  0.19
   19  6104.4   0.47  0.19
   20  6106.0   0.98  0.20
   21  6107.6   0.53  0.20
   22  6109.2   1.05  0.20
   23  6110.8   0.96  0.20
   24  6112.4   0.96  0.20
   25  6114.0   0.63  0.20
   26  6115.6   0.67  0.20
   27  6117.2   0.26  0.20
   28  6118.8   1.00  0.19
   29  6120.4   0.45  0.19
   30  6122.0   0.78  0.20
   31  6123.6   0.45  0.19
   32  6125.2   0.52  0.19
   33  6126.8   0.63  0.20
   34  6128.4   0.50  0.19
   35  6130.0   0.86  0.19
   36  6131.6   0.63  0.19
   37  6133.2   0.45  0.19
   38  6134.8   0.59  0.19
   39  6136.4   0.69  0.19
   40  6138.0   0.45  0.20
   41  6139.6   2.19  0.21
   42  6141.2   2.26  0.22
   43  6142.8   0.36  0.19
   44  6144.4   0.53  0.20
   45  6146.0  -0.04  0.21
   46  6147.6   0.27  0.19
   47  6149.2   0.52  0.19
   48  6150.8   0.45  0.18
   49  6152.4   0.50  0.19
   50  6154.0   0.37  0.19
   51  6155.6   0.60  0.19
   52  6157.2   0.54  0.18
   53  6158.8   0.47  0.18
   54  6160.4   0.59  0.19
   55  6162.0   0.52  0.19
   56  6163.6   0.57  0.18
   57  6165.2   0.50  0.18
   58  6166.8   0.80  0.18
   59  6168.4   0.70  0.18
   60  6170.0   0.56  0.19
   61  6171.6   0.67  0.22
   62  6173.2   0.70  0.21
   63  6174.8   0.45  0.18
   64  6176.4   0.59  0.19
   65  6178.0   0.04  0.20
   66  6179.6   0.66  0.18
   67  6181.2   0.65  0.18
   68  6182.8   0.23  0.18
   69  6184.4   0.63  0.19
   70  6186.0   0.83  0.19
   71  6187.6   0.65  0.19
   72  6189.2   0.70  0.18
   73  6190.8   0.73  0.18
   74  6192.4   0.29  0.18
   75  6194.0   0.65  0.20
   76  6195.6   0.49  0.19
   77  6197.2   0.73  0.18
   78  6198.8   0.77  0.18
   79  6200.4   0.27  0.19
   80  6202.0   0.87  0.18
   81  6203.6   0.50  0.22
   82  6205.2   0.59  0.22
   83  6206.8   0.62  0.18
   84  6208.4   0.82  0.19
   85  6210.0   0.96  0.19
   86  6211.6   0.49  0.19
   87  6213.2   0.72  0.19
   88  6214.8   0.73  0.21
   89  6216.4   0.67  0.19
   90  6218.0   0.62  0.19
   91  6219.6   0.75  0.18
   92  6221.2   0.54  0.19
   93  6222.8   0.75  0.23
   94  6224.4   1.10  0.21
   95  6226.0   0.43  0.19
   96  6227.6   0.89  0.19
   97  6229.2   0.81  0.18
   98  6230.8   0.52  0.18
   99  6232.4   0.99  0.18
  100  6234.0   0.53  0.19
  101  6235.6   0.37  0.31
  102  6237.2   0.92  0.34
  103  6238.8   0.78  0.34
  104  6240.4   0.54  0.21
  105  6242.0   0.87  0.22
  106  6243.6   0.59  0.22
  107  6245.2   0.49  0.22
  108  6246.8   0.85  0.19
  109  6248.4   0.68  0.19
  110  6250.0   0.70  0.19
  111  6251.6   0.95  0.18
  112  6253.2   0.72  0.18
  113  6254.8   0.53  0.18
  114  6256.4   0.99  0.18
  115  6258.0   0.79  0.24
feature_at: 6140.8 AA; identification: H-beta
